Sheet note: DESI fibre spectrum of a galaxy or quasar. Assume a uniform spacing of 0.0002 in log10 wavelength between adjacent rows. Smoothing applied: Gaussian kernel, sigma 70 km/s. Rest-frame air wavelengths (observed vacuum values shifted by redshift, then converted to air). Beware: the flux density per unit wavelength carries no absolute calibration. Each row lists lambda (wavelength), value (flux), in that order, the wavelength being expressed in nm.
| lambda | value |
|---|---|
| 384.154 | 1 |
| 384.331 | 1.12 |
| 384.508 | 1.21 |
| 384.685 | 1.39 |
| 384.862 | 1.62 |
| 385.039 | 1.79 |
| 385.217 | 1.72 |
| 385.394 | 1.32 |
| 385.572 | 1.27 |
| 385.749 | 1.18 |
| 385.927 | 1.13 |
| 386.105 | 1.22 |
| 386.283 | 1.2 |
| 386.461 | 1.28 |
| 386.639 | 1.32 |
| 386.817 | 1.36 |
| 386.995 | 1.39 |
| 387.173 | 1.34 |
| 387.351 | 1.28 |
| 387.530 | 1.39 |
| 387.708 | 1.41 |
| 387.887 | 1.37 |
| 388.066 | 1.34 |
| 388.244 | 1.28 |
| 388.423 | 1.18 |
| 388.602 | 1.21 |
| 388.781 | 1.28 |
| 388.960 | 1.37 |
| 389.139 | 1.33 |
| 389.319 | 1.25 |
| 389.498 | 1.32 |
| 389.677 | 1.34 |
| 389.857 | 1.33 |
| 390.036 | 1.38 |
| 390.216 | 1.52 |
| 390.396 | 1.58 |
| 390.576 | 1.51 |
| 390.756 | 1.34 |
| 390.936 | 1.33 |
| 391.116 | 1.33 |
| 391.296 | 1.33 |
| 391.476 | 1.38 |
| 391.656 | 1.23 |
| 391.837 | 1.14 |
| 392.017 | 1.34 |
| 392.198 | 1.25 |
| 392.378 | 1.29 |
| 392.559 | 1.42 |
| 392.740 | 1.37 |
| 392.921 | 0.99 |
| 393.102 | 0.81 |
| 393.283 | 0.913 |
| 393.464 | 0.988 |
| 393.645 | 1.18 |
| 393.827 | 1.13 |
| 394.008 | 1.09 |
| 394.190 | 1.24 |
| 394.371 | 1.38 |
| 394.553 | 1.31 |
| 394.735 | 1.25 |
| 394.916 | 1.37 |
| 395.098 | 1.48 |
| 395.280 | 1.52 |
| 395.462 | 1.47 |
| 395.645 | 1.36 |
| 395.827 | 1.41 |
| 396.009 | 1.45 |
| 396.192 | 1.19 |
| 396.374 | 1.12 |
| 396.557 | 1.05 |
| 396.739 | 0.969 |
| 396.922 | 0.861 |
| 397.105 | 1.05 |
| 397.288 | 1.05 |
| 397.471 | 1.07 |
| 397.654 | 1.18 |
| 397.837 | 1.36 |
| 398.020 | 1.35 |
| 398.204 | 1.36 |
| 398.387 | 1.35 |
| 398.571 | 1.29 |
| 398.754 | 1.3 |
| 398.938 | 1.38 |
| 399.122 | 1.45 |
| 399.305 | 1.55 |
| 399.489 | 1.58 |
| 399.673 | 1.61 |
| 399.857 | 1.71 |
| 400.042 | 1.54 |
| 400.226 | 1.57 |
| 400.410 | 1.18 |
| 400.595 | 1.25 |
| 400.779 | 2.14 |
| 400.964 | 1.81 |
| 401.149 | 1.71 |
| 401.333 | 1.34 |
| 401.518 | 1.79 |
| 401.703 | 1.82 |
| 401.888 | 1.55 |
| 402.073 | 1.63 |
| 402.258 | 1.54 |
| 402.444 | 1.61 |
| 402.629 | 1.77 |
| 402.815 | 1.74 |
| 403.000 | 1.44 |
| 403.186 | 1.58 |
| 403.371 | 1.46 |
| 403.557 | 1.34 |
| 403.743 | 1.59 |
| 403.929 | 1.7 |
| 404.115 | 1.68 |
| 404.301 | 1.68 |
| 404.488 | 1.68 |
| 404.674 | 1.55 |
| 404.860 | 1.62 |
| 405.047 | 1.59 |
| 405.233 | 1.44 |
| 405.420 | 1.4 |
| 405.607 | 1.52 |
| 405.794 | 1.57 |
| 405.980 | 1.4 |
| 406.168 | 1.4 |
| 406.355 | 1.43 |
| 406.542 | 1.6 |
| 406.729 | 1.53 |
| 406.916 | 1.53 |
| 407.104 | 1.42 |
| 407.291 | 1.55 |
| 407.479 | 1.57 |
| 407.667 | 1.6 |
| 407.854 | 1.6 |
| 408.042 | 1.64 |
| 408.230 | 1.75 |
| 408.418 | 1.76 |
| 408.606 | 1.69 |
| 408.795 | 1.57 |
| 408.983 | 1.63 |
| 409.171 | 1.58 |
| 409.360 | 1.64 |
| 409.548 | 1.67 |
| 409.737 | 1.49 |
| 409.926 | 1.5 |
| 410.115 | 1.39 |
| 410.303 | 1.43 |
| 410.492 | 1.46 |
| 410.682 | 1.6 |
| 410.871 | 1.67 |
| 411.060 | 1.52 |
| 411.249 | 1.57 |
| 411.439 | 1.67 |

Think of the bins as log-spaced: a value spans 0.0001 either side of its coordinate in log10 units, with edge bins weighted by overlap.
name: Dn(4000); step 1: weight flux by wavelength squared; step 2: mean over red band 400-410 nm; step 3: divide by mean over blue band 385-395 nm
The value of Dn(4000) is 1.3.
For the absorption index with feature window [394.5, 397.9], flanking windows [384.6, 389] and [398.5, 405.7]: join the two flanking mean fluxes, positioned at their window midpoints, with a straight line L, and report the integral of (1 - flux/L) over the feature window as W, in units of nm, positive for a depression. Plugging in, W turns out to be 0.56 nm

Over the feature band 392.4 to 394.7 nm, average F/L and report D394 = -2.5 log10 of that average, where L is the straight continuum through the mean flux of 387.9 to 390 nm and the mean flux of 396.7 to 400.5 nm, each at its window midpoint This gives 0.14 mag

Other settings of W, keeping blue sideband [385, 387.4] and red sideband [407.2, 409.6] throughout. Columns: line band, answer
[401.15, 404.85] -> -0.111 nm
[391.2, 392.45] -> 0.116 nm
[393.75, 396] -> 0.174 nm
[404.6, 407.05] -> 0.145 nm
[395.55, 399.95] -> 0.583 nm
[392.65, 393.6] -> 0.270 nm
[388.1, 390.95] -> 0.067 nm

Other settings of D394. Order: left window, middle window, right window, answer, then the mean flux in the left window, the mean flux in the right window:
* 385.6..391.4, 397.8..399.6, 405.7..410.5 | 0.034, 1.33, 1.56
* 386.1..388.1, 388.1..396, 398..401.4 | 0.083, 1.33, 1.5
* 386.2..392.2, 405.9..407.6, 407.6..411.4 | 0.043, 1.33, 1.59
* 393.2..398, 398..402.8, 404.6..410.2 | -0.149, 1.21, 1.55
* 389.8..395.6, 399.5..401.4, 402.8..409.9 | -0.102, 1.29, 1.57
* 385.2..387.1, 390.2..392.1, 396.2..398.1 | -0.127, 1.29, 1.11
